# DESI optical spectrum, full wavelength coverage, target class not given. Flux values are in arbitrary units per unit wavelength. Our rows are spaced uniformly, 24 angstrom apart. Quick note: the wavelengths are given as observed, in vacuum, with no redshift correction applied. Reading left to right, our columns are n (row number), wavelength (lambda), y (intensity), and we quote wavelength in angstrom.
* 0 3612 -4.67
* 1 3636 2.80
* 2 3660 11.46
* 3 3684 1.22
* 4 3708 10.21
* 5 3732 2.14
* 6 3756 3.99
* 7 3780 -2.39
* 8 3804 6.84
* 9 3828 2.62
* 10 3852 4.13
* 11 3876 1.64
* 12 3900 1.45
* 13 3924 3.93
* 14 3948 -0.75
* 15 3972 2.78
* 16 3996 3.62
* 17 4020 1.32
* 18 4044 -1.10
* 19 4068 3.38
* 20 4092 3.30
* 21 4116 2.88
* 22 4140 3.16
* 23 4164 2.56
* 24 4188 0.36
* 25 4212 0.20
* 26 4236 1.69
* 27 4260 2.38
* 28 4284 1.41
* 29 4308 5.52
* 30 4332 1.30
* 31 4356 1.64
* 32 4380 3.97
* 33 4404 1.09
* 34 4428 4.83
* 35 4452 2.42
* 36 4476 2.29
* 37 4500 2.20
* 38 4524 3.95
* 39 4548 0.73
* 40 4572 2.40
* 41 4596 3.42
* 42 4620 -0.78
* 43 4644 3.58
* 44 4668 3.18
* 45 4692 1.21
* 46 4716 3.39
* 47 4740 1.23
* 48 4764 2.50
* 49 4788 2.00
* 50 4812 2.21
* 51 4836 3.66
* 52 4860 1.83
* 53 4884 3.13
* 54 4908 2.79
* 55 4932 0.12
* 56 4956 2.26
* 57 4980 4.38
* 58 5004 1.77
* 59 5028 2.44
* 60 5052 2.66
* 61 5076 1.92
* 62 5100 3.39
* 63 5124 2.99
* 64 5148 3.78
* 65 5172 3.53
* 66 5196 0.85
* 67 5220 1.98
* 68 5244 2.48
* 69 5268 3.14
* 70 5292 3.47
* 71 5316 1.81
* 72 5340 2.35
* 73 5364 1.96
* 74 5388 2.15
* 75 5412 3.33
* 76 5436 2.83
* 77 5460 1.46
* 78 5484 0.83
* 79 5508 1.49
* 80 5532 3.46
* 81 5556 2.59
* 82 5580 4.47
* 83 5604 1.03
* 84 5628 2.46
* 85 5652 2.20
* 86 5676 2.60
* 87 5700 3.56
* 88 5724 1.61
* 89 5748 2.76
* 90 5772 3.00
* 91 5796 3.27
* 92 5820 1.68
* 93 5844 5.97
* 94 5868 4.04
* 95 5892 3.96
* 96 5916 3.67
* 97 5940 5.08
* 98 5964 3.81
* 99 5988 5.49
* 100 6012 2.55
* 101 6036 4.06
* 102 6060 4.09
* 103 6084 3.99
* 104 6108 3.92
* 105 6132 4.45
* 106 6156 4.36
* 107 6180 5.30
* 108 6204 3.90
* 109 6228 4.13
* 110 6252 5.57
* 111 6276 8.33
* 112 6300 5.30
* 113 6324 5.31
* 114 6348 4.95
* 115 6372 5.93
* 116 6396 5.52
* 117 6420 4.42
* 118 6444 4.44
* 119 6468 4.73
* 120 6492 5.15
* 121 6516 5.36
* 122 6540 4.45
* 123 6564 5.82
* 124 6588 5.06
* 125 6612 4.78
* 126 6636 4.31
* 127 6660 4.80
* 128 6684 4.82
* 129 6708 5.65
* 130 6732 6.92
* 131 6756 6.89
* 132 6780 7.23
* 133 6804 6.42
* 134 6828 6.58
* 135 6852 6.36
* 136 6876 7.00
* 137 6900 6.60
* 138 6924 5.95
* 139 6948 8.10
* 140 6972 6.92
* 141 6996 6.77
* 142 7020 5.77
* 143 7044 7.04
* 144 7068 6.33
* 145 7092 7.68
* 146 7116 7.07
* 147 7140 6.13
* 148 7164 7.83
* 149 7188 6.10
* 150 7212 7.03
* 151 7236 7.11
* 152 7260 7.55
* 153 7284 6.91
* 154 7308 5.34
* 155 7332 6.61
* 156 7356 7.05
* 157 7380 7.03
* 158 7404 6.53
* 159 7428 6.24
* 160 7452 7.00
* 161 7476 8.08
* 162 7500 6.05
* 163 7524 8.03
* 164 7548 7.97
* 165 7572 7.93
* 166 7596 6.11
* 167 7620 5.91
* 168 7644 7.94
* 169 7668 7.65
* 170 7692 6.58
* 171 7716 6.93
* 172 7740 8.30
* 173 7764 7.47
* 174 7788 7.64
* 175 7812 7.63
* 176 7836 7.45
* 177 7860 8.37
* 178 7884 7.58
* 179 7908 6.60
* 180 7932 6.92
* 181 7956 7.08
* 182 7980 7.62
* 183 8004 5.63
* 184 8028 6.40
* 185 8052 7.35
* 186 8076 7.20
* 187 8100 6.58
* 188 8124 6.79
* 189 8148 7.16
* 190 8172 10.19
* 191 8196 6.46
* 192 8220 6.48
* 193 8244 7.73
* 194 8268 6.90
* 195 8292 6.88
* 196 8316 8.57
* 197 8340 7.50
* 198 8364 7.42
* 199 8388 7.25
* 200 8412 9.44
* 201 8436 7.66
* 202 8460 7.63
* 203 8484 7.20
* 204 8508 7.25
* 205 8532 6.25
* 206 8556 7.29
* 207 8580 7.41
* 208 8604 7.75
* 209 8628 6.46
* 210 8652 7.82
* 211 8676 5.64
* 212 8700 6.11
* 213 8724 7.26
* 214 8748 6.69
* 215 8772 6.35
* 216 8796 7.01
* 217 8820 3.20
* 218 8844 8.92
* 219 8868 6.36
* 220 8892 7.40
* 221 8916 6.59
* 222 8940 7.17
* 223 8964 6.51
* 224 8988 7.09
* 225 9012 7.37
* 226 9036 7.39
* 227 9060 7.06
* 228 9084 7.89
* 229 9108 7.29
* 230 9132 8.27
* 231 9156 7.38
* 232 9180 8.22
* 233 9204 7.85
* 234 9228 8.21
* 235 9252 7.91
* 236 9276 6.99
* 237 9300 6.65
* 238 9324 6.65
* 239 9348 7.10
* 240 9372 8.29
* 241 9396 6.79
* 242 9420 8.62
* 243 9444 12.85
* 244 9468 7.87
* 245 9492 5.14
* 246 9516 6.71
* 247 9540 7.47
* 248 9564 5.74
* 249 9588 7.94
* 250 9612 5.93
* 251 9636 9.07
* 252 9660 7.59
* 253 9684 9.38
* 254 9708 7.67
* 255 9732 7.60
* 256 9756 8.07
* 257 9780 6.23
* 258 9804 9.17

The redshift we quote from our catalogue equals 0.681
